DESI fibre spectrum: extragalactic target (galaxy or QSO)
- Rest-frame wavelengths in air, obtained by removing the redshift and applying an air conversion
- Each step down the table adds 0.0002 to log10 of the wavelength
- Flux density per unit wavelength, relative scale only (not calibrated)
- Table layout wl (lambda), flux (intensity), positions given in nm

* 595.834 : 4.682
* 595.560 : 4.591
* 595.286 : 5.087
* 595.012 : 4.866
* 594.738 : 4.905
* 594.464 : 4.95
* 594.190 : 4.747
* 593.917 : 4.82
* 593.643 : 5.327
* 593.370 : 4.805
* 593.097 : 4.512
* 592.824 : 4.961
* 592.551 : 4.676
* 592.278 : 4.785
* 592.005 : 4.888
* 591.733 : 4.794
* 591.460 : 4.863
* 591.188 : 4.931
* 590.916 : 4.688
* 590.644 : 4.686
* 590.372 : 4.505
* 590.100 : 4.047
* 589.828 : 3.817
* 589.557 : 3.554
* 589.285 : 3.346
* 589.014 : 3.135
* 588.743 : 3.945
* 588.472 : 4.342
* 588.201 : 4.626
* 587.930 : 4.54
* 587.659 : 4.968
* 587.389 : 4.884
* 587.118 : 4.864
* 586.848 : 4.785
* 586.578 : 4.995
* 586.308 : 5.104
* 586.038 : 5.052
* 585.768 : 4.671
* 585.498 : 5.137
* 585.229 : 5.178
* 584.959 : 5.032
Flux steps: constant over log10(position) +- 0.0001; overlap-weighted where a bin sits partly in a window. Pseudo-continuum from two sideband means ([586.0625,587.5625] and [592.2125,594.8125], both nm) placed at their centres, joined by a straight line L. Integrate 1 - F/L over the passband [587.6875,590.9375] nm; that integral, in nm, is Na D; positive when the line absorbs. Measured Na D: 0.53 nm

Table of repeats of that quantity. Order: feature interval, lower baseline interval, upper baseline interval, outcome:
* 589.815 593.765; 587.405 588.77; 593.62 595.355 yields 0.05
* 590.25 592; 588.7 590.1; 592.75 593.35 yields -0.27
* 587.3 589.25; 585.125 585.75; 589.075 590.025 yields -0.11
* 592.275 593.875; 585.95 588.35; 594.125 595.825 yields 0.00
